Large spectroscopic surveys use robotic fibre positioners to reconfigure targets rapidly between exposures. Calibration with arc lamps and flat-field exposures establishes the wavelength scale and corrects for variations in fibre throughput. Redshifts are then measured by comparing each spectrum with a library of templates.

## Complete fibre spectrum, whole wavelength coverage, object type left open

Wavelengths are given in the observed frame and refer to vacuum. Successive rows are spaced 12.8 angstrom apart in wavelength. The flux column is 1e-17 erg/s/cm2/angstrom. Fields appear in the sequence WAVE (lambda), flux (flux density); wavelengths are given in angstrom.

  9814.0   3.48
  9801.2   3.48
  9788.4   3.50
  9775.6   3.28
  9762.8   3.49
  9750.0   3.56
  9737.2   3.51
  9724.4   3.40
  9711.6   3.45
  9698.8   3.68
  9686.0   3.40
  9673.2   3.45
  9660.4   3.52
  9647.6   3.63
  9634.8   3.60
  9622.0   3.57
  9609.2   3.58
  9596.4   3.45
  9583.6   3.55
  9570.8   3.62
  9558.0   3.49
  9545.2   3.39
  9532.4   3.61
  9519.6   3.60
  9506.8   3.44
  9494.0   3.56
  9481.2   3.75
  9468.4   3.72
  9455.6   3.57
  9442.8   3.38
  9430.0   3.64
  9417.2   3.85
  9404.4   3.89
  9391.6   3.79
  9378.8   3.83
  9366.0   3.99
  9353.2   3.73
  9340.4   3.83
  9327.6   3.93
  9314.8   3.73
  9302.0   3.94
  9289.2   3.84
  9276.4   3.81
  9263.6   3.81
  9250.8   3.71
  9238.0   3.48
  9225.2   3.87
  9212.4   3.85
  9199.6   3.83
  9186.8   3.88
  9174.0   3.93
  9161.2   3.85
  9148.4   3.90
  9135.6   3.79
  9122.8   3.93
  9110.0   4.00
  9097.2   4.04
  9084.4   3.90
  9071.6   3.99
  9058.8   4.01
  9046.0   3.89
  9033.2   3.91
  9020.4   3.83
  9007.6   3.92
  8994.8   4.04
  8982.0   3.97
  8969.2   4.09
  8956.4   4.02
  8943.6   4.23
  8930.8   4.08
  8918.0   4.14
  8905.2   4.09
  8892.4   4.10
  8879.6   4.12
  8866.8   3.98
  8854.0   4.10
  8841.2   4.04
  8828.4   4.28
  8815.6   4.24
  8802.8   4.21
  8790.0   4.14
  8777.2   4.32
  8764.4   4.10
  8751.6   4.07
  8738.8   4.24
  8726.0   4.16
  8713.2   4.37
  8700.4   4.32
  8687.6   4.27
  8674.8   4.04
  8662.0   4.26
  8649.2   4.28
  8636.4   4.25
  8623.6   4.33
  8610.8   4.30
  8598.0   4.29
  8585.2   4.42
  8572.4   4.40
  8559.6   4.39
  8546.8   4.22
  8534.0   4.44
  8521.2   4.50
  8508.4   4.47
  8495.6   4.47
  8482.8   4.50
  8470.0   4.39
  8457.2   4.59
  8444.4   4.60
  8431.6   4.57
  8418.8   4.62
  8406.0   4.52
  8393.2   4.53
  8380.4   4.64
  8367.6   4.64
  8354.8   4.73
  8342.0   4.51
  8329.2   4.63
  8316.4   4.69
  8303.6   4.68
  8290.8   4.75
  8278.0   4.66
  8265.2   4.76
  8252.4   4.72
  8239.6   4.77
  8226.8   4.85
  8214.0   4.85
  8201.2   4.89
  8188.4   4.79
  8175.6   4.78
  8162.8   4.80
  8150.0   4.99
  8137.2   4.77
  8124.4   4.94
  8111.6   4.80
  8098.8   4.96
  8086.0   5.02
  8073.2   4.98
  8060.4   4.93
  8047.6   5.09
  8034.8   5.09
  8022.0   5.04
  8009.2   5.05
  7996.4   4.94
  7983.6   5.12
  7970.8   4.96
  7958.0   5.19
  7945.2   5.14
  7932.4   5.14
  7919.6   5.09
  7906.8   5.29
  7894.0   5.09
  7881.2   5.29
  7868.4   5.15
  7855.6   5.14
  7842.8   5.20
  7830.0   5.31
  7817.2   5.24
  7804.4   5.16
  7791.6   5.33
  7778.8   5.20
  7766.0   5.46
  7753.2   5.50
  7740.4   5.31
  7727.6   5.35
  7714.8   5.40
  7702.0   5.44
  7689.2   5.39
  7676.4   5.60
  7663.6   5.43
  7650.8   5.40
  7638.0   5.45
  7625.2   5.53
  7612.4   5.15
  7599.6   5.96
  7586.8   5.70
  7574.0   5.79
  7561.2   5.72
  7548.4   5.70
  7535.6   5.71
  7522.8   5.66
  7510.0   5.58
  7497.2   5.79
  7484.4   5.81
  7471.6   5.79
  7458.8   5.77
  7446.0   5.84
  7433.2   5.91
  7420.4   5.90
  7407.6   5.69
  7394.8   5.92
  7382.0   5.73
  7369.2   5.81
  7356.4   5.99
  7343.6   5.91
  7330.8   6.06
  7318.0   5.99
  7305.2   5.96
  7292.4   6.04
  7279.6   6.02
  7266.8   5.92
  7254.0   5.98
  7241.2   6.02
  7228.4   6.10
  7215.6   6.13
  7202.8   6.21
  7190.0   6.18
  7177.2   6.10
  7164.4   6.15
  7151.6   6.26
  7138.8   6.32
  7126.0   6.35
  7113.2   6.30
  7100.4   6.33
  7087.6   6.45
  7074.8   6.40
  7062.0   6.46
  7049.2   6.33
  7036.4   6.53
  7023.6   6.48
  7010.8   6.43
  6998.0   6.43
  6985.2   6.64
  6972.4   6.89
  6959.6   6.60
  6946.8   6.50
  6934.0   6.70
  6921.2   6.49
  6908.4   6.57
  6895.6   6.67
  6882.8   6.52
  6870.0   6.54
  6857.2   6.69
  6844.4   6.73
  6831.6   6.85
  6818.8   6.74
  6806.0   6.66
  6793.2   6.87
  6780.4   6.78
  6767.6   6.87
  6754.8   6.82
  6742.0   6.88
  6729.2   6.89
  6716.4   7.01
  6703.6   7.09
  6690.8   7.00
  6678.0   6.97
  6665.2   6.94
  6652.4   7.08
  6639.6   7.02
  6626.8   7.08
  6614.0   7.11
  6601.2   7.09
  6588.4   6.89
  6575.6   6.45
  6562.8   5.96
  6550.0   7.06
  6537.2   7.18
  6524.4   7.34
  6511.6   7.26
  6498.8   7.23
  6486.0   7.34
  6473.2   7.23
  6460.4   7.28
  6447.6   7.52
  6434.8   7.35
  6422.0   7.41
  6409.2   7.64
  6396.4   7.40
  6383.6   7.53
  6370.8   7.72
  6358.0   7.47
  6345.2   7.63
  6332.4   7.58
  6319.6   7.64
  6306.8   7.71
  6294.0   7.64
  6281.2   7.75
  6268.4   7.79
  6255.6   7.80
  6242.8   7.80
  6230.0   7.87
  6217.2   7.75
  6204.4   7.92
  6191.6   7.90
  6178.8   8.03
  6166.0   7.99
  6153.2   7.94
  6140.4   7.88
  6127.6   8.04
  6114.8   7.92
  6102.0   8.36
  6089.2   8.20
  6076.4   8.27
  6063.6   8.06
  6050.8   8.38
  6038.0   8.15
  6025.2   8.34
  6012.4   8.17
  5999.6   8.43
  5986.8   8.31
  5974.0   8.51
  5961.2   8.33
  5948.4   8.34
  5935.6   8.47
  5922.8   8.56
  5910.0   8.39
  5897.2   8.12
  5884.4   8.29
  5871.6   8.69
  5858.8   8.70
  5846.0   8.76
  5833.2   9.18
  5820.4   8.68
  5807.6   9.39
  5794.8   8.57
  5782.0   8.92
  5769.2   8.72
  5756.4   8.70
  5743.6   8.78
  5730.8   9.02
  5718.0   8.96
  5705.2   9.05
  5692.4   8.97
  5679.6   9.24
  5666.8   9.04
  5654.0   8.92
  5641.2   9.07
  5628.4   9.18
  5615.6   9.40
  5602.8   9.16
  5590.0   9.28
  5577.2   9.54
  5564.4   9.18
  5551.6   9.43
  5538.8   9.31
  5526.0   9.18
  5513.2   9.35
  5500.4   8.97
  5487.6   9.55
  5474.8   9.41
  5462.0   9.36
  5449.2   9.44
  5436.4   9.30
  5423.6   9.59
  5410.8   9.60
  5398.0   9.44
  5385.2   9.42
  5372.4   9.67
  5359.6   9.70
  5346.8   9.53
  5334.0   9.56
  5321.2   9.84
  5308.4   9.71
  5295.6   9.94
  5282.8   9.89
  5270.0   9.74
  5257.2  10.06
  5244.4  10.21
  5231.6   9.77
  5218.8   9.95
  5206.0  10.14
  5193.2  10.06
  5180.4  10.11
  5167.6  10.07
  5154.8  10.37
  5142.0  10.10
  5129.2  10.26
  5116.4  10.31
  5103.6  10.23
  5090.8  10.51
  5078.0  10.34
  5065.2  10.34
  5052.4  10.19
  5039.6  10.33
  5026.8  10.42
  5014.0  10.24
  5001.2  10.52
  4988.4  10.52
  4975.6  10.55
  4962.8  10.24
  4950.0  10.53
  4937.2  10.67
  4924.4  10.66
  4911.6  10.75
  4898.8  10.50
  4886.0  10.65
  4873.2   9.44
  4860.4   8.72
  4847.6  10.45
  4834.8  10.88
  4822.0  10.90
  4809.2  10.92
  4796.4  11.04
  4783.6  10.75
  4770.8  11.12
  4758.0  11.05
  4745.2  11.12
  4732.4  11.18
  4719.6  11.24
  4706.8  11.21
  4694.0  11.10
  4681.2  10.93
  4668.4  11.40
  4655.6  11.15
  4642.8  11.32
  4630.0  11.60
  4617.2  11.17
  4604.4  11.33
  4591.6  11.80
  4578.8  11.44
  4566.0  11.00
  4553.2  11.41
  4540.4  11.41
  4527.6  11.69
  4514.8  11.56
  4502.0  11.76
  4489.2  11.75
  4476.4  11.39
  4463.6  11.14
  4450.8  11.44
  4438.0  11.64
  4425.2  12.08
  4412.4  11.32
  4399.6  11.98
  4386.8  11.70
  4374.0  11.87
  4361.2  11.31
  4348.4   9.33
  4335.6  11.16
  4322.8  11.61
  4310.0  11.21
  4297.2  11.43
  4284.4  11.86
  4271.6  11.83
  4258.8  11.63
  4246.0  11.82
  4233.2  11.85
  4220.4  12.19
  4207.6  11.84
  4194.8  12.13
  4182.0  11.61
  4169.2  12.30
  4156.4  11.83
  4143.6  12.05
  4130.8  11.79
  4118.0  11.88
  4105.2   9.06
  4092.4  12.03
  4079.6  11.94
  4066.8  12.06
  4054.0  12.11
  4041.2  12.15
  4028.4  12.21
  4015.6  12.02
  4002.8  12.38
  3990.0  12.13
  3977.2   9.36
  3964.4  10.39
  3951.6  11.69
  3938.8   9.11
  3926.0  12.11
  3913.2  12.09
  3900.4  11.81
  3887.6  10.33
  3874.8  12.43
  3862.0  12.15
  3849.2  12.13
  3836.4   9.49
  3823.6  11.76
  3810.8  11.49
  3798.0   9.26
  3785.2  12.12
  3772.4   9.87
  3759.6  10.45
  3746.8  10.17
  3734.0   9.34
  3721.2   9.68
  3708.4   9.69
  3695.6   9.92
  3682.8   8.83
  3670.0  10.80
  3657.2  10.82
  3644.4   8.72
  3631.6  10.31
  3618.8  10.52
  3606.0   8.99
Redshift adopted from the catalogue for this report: 0.000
